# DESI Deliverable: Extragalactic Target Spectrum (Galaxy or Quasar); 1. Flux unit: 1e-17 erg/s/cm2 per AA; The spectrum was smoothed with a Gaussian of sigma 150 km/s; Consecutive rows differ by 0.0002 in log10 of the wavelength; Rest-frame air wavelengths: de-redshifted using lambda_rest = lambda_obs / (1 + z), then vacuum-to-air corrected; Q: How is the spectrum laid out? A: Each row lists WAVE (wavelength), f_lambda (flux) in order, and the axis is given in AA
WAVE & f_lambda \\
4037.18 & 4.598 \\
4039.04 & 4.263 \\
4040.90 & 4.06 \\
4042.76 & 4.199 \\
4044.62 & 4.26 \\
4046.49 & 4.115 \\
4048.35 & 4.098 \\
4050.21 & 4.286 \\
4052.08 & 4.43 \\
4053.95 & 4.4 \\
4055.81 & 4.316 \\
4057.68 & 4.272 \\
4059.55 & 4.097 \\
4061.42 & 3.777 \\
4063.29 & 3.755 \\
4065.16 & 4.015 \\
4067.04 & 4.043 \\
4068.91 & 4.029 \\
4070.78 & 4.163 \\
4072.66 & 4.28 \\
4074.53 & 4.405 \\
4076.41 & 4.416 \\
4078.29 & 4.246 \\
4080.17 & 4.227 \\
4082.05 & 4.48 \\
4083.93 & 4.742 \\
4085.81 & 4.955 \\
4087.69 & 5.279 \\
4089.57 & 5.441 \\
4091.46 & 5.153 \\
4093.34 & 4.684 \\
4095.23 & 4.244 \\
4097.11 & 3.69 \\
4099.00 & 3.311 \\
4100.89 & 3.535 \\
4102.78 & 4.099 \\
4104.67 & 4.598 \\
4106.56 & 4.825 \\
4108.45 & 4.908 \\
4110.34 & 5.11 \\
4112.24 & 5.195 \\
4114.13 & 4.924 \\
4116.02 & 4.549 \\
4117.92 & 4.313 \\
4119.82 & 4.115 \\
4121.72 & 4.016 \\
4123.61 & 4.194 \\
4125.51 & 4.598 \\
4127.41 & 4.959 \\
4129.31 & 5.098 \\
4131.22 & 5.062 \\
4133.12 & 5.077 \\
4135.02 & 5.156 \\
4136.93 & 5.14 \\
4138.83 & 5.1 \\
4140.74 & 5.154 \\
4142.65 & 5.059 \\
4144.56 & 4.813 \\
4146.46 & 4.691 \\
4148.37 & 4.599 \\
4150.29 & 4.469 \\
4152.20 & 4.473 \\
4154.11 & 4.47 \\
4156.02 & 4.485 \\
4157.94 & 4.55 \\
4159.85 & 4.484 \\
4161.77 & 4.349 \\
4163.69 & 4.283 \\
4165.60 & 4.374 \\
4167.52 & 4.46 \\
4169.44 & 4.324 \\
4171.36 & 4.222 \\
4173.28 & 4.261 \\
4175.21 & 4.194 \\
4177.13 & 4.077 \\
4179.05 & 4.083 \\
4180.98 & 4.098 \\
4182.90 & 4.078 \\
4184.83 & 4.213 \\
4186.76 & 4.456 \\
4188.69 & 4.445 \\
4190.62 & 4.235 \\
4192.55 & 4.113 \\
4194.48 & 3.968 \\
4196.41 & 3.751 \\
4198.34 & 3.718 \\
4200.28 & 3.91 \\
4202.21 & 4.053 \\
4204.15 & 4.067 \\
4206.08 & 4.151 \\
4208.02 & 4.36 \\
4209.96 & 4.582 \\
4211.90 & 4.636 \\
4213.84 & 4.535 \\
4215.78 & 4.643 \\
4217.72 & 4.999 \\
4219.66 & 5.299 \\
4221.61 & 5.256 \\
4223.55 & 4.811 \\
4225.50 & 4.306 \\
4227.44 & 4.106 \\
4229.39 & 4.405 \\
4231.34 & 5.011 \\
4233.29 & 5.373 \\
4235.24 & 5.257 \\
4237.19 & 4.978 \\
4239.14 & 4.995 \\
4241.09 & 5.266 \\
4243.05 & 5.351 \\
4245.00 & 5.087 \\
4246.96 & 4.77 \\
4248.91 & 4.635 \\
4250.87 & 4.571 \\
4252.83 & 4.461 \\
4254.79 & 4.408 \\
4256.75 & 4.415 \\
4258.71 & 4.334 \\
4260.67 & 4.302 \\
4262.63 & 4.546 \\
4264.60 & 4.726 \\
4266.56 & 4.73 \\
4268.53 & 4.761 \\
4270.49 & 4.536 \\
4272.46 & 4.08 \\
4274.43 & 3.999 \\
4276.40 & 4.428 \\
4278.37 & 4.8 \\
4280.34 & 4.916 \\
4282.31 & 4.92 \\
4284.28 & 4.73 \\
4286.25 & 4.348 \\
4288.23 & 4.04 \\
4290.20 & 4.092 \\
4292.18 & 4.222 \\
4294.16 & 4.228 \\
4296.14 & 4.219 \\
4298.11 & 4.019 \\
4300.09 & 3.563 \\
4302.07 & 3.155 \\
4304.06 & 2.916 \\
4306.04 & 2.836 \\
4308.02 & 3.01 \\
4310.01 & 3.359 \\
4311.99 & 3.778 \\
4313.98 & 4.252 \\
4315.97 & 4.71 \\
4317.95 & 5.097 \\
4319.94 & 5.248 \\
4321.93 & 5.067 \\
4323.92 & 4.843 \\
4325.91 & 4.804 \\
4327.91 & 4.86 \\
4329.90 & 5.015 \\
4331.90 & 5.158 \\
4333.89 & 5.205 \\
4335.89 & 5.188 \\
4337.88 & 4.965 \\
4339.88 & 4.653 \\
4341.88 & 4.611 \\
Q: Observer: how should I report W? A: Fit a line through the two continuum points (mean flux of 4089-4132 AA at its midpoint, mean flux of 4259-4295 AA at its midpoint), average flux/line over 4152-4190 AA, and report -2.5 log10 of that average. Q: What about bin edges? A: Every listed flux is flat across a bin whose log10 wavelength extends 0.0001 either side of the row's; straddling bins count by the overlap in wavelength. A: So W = 0.048 mag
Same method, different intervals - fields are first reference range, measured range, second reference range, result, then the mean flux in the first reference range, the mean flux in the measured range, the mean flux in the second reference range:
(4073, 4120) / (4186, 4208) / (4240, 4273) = 0.13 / 4.54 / 4.09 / 4.65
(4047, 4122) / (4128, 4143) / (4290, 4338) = -0.17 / 4.39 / 5.1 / 4.31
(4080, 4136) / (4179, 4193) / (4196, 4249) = 0.10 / 4.62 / 4.23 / 4.67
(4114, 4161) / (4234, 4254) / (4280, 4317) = -0.17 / 4.7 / 4.94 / 3.95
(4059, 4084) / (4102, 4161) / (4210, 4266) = -0.08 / 4.17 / 4.72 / 4.76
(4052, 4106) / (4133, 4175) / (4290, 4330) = -0.09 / 4.32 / 4.62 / 4.14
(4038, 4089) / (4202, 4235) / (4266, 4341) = -0.07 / 4.29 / 4.65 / 4.39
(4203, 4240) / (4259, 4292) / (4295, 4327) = -0.04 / 4.72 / 4.49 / 4.06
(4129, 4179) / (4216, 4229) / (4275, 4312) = -0.11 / 4.61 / 4.77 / 3.98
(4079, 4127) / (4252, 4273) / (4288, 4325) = -0.09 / 4.53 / 4.49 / 4.04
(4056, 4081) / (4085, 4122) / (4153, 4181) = -0.09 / 4.14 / 4.55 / 4.32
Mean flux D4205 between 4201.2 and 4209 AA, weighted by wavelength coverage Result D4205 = 4.16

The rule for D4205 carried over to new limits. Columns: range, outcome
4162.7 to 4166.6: 4.33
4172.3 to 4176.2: 4.22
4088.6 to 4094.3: 5.09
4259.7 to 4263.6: 4.43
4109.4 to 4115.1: 5.08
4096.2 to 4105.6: 3.84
